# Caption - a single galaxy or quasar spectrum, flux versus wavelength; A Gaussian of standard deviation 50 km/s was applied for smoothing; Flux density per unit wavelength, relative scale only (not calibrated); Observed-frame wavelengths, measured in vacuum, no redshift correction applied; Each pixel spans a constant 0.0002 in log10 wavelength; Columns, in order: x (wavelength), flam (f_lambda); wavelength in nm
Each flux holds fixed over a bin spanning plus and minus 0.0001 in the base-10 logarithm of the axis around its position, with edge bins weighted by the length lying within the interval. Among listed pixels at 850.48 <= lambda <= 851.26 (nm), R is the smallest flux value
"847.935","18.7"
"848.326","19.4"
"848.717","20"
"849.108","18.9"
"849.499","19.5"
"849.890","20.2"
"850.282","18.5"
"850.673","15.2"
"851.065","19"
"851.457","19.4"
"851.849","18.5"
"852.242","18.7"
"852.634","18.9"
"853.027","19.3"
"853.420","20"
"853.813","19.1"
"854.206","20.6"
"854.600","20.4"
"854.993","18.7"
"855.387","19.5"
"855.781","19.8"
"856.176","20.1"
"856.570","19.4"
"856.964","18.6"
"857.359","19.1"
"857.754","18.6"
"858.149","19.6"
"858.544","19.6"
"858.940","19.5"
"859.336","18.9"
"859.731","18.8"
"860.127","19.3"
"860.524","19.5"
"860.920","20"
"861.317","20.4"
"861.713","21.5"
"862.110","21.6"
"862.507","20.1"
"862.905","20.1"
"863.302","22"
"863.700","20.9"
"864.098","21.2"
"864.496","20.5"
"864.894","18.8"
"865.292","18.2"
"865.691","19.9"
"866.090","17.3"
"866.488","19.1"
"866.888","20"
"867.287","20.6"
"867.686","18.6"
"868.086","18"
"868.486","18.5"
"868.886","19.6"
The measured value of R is 15.2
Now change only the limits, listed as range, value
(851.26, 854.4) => 18.5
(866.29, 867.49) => 19.1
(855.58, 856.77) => 19.4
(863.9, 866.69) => 17.3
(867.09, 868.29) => 18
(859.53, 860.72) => 18.8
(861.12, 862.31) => 20.4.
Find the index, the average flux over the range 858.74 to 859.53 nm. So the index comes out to 19.2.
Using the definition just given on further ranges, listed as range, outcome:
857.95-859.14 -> 19.6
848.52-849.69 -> 19.5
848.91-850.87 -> 18.5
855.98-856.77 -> 19.8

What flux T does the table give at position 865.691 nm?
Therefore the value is 19.9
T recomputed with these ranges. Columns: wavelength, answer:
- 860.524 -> 19.5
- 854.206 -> 20.6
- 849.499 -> 19.5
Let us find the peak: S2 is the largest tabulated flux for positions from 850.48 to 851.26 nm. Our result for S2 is 19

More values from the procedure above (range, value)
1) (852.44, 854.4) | 20.6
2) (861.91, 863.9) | 22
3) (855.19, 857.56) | 20.1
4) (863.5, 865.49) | 21.2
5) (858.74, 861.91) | 21.5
